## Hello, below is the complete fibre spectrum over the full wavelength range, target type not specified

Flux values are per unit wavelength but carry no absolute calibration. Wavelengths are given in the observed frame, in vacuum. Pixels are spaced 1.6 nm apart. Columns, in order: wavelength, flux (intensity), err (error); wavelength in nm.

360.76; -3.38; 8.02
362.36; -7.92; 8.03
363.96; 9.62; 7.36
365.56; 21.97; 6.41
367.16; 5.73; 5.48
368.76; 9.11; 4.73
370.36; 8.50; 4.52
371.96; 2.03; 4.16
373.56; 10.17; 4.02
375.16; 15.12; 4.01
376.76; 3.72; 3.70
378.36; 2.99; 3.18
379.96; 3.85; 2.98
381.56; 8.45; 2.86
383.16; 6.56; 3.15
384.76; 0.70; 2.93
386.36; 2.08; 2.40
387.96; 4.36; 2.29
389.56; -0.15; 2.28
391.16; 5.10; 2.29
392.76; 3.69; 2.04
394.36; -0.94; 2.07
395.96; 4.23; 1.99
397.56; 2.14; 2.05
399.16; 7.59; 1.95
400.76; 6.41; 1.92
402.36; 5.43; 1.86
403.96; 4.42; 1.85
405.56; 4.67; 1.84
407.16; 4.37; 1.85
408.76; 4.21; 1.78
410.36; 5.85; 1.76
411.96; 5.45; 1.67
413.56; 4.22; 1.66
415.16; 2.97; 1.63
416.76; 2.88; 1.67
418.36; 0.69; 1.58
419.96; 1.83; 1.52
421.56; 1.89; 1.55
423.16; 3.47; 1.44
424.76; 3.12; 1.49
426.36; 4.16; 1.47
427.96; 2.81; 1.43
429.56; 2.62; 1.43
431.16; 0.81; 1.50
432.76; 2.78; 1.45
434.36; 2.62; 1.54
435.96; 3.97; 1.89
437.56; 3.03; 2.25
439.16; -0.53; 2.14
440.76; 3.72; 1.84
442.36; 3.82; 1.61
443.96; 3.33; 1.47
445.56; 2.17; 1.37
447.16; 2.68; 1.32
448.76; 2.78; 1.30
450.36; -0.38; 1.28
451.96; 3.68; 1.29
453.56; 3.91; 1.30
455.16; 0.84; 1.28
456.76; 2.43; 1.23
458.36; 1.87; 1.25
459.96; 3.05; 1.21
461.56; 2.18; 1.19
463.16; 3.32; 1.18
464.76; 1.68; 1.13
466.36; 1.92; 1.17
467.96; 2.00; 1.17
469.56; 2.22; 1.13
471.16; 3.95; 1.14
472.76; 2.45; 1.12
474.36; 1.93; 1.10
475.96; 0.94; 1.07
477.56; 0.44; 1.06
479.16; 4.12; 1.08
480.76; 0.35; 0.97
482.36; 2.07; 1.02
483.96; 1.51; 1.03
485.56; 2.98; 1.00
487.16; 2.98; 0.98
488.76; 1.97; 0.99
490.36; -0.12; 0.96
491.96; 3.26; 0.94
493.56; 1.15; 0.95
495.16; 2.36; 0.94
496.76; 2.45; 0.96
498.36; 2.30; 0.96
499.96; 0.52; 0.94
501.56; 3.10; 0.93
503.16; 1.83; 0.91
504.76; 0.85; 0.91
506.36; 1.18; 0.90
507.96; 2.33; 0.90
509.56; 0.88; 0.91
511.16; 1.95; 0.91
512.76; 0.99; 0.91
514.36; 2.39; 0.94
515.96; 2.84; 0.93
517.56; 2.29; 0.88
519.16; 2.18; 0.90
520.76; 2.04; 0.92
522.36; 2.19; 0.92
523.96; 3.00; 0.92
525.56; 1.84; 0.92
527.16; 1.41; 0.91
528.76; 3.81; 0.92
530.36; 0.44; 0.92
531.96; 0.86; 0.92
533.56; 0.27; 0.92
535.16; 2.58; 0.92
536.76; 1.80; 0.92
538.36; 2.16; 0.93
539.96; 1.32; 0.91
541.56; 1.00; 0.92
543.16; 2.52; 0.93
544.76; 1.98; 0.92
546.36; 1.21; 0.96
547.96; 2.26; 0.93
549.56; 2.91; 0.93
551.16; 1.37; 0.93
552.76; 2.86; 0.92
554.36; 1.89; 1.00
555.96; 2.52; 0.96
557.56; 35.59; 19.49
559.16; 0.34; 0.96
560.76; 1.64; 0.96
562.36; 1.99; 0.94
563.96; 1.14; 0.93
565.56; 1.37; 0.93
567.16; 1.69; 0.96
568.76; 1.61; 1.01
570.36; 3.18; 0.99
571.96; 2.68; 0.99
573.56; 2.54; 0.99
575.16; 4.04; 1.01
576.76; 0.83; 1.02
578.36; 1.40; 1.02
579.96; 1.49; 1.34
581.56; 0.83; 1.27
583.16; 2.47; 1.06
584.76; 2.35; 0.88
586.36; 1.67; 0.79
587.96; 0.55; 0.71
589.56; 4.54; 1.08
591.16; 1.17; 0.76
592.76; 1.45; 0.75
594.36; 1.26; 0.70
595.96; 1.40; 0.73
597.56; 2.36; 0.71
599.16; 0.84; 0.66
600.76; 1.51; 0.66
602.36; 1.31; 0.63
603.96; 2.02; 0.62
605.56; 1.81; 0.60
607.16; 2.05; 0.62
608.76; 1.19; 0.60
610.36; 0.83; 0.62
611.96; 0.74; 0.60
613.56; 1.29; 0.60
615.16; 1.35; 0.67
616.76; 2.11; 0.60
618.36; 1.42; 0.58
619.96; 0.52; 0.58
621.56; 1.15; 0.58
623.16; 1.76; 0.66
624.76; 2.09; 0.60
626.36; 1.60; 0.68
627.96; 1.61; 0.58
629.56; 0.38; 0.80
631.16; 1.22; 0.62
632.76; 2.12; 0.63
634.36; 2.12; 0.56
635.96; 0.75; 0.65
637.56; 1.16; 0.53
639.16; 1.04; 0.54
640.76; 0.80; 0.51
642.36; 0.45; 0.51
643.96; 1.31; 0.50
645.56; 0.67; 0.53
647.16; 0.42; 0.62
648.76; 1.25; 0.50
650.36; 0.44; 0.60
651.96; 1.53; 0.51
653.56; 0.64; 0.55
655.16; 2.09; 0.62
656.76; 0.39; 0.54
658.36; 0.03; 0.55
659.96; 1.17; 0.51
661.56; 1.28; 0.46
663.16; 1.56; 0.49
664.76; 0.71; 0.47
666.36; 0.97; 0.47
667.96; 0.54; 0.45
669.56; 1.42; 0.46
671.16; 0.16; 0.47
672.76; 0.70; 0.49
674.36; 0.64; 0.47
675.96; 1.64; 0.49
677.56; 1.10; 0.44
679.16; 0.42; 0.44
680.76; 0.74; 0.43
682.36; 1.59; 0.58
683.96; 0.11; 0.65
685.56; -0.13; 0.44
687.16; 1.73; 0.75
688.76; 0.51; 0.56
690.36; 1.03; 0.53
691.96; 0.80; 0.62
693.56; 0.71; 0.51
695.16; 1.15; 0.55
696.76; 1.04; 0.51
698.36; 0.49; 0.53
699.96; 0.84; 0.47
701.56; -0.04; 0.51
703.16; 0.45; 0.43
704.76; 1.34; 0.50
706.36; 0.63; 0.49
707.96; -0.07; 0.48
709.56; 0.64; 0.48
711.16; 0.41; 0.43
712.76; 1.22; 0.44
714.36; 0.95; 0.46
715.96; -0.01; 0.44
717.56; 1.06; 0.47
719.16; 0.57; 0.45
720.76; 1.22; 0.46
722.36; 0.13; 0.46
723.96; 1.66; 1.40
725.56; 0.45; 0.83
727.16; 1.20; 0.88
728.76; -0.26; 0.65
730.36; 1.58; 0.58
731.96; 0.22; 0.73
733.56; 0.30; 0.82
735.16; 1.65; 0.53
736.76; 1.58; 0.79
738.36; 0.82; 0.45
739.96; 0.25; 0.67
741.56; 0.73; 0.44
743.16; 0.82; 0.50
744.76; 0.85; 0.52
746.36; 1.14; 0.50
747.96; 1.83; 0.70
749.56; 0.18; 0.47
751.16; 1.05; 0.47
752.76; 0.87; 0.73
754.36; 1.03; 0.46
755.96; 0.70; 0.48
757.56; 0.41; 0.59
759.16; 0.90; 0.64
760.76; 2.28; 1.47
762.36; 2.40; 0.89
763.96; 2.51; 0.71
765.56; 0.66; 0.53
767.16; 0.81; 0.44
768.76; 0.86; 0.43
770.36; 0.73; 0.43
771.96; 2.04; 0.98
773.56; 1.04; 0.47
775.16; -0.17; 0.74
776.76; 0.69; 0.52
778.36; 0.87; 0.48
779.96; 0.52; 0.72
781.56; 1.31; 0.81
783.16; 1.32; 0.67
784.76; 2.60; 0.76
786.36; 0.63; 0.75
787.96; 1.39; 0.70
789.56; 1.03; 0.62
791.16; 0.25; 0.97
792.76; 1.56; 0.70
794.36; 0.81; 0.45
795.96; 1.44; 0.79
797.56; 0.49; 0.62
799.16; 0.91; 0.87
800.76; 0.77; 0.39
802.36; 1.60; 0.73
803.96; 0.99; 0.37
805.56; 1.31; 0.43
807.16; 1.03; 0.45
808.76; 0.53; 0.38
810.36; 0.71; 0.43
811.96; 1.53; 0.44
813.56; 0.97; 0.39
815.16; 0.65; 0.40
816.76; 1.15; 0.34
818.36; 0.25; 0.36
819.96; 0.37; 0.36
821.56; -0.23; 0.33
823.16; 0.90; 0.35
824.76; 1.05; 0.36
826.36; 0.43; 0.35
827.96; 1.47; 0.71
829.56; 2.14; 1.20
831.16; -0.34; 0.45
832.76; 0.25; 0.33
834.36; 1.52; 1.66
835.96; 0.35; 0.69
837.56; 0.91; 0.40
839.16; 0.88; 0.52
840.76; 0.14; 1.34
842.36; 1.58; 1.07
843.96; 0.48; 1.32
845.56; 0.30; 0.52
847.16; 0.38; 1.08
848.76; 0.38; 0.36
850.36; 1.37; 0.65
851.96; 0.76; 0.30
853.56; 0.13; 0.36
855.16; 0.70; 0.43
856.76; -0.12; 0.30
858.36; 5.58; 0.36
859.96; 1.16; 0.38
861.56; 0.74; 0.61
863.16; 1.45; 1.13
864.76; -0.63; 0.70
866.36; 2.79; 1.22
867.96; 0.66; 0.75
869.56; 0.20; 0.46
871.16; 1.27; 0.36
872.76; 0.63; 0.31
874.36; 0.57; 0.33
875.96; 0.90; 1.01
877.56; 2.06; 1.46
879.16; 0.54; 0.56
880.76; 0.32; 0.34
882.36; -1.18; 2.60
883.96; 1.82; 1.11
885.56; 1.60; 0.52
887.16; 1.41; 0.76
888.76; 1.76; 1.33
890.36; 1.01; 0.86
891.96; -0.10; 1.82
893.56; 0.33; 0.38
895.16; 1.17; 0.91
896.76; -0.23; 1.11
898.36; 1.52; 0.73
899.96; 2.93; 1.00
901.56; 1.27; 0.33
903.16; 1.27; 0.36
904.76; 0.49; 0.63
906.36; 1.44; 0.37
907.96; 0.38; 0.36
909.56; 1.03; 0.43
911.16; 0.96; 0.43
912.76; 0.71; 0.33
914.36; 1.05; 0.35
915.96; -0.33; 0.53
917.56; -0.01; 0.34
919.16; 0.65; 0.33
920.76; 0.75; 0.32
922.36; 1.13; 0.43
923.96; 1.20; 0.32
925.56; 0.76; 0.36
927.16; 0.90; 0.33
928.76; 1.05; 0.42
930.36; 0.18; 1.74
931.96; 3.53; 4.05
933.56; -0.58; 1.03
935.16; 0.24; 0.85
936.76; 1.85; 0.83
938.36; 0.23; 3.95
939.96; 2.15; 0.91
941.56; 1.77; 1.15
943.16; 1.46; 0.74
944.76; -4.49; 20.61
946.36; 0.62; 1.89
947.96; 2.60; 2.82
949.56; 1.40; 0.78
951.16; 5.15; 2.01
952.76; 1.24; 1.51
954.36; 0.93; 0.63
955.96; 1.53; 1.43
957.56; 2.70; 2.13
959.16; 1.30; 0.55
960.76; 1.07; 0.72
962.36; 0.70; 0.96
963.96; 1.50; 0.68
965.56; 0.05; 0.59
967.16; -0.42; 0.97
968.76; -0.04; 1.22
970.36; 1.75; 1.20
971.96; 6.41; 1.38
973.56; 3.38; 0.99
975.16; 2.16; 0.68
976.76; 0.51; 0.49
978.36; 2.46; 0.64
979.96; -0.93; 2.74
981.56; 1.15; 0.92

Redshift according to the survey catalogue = 1.302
